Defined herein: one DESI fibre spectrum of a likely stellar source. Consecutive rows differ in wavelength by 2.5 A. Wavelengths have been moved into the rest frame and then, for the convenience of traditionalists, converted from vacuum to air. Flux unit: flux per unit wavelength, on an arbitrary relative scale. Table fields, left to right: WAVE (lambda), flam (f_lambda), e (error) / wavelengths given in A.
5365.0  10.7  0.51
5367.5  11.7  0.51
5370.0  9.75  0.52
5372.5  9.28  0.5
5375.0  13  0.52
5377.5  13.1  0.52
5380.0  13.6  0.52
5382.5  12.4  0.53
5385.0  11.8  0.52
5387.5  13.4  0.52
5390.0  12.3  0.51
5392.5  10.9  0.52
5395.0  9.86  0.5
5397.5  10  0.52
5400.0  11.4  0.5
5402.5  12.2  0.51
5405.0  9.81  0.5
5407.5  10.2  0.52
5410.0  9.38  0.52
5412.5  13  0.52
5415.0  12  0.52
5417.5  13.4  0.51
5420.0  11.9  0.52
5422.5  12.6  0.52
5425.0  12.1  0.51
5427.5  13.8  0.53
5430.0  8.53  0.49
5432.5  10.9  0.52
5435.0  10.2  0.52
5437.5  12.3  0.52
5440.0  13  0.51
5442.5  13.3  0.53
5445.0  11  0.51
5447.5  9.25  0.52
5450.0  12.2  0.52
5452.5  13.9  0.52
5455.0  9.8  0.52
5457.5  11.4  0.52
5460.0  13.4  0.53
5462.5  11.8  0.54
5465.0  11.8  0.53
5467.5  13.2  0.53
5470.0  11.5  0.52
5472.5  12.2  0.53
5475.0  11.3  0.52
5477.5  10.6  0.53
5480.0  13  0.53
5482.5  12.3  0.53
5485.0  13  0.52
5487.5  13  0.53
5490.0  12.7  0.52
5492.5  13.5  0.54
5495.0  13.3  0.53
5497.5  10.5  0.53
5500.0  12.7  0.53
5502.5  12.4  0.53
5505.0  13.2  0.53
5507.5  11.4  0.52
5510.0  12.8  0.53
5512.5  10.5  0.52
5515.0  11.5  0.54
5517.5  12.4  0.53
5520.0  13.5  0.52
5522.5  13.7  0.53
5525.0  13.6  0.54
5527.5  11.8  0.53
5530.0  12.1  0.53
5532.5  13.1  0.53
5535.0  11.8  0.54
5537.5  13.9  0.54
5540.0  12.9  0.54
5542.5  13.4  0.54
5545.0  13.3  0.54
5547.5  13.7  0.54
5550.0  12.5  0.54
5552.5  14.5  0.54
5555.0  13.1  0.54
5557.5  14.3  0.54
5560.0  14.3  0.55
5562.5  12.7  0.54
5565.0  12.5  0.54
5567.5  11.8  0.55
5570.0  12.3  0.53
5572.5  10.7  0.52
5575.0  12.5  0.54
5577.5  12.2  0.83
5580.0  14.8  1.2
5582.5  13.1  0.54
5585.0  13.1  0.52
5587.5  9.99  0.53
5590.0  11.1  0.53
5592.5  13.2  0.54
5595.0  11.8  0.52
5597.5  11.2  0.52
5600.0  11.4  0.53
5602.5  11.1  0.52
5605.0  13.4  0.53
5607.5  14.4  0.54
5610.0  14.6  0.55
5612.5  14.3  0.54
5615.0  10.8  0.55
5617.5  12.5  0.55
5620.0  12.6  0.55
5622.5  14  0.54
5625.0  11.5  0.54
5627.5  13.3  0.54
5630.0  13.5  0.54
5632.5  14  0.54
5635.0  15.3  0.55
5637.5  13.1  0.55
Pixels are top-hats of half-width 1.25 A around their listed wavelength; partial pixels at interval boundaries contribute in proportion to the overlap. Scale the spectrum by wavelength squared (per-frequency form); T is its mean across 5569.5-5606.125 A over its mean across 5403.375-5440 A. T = 1.1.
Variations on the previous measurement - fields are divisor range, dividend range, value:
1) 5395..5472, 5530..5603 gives 1.14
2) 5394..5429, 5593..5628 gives 1.18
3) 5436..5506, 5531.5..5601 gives 1.08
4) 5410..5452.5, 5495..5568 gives 1.12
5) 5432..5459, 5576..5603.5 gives 1.10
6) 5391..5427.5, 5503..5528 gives 1.13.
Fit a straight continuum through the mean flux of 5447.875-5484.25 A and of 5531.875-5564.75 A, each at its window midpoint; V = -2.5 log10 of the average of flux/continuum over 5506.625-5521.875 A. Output 0.06 mag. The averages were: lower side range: 12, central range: 12.1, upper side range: 13.3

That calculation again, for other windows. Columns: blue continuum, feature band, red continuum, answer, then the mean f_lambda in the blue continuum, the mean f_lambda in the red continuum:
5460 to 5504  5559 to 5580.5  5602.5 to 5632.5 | 0.025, 12.3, 13.1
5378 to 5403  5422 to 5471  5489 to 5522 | 0.027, 11.8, 12.4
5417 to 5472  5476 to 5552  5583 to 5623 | -0.044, 11.9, 12.5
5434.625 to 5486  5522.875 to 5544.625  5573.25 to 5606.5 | -0.068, 12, 12.2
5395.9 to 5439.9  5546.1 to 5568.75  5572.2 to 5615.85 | -0.086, 11.4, 12.5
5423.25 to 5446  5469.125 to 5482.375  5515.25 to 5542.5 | 0.039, 11.7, 12.9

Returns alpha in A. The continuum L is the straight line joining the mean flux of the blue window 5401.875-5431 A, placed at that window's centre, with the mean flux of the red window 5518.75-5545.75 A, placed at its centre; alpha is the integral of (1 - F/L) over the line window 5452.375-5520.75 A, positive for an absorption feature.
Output 1.3 A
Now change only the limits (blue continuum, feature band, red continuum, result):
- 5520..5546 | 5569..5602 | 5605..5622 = 2.7 A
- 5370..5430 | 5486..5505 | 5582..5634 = -0.8 A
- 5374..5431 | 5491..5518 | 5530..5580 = 0.8 A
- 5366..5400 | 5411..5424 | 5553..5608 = -0.8 A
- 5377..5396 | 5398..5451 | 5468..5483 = 2.3 A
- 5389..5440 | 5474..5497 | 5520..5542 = -0.3 A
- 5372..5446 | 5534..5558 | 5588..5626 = -2.1 A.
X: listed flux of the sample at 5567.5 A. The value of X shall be 11.8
